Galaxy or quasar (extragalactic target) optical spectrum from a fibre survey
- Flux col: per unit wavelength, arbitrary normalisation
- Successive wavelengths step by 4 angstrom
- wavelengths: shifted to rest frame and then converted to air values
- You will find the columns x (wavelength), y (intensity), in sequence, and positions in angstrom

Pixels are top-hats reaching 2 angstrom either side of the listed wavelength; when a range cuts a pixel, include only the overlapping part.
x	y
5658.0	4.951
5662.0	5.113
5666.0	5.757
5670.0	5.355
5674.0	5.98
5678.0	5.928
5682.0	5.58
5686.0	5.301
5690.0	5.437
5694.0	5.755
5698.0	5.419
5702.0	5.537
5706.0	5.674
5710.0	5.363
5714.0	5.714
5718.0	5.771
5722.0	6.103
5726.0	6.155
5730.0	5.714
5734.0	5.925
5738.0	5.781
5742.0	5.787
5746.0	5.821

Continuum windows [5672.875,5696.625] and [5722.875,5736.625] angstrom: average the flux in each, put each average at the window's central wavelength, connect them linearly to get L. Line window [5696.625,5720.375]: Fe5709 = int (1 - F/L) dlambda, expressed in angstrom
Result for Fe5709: 0.85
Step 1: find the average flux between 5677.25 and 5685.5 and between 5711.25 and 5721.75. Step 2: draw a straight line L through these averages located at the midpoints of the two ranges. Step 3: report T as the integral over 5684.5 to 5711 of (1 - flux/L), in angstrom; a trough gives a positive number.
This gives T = 0.93 angstrom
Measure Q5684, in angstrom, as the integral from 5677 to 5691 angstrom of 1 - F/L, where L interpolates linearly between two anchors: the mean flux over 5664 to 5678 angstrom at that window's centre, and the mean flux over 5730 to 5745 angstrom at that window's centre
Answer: 0.5 angstrom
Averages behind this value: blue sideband 5.73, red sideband 5.81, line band 5.54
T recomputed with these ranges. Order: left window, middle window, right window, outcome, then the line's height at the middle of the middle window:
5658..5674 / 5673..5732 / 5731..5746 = -0.7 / 5.62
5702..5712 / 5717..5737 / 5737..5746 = -0.9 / 5.68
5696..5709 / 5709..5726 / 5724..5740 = -0.3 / 5.71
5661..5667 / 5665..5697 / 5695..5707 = -0.8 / 5.49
